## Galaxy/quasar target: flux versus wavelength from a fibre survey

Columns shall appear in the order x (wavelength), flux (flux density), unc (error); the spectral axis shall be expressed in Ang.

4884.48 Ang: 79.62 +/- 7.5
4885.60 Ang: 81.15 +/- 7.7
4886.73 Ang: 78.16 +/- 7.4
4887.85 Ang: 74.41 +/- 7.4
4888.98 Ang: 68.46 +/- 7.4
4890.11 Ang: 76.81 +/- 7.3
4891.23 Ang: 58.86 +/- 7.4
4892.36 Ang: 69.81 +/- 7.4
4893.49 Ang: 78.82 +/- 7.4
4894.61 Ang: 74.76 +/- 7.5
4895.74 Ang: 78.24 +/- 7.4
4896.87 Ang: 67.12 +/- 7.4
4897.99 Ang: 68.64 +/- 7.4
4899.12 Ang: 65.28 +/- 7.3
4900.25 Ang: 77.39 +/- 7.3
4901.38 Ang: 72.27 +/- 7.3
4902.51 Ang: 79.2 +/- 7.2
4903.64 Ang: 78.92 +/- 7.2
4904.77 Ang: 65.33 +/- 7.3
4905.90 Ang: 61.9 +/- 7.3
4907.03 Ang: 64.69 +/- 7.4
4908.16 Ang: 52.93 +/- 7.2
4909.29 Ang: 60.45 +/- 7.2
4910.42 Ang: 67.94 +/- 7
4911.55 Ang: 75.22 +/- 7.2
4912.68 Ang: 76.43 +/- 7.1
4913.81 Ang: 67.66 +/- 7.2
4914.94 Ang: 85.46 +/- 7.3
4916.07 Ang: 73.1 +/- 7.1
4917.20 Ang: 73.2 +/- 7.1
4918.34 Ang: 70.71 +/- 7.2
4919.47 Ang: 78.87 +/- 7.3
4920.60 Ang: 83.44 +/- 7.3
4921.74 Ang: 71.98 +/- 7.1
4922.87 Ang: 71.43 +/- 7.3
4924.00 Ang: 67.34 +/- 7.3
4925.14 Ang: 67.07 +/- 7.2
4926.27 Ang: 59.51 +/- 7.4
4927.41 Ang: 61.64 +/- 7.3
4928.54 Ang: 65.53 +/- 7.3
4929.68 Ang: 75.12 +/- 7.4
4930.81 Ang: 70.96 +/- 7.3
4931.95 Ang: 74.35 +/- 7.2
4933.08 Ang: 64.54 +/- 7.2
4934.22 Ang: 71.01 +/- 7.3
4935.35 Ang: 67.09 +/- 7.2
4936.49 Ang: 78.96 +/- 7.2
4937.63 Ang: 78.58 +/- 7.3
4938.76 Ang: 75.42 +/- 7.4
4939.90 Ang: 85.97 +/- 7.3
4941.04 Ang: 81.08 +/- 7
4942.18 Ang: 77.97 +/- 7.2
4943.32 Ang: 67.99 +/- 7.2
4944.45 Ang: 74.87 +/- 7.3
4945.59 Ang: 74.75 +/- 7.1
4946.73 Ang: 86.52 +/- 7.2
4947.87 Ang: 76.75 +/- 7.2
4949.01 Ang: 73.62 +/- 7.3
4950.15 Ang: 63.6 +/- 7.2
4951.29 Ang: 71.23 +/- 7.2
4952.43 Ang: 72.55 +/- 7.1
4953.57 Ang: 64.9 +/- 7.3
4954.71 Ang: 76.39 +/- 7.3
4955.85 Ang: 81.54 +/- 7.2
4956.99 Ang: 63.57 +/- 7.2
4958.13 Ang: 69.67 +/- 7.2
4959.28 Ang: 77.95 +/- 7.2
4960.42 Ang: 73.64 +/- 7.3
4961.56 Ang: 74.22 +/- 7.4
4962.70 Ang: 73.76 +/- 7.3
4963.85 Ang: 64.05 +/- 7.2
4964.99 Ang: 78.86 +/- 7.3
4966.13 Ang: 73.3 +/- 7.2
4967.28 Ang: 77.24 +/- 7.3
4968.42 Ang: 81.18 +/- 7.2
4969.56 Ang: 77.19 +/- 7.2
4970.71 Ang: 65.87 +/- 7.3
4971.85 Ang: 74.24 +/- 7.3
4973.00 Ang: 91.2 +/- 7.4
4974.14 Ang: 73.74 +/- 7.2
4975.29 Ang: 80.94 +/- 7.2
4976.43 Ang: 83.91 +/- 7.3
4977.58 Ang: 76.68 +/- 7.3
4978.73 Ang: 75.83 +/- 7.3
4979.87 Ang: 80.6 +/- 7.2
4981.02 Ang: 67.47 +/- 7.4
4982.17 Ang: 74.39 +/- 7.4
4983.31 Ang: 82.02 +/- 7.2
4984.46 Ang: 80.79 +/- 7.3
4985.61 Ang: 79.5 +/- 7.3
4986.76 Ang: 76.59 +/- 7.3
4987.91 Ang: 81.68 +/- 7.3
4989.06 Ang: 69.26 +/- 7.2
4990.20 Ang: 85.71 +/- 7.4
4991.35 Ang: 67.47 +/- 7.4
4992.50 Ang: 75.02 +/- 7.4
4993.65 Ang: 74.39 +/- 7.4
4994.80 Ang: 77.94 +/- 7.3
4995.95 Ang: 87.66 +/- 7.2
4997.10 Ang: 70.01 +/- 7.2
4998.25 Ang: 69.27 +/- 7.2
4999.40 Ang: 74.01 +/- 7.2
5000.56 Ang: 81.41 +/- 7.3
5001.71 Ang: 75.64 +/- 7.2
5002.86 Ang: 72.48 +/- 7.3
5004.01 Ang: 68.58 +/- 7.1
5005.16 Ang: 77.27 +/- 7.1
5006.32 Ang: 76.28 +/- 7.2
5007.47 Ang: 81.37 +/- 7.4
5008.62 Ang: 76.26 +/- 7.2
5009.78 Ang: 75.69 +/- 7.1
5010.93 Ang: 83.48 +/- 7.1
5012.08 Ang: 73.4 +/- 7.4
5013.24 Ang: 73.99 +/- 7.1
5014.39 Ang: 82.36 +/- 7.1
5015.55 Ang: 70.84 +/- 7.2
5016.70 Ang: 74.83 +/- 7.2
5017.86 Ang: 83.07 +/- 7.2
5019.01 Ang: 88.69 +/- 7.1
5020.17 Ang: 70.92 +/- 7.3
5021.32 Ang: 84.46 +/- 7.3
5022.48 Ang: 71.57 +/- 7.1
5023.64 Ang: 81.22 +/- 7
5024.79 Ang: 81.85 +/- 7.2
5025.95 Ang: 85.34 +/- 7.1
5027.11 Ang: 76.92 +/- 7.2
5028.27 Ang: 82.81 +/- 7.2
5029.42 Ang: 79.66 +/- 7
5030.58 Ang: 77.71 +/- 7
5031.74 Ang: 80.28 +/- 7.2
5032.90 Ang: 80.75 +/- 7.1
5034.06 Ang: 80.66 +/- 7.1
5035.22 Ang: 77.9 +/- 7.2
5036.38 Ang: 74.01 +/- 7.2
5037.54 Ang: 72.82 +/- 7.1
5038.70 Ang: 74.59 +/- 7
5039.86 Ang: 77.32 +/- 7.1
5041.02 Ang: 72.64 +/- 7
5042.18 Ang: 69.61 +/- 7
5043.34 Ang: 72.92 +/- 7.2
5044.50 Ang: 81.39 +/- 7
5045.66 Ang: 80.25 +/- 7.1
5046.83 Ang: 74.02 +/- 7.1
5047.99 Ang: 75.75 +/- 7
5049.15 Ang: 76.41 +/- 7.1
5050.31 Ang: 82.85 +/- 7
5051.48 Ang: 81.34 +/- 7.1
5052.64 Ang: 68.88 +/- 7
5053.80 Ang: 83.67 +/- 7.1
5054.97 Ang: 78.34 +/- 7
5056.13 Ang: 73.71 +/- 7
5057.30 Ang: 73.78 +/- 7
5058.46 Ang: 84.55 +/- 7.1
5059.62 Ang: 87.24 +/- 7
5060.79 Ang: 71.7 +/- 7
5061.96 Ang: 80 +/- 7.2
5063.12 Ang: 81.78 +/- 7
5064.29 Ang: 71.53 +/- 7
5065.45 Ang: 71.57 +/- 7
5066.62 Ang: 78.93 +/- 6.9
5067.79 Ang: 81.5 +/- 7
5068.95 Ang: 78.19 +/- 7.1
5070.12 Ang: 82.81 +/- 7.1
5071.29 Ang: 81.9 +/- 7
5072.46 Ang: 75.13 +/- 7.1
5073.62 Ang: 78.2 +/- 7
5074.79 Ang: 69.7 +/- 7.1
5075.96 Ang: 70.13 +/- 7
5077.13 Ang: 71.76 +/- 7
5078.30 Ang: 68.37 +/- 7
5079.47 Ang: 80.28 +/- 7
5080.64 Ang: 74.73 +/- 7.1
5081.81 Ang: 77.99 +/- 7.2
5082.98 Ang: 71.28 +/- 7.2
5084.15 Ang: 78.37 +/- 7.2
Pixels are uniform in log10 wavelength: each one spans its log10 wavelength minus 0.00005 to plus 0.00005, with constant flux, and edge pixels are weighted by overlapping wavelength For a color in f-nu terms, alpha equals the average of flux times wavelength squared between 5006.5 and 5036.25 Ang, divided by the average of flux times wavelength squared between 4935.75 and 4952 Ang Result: 1.1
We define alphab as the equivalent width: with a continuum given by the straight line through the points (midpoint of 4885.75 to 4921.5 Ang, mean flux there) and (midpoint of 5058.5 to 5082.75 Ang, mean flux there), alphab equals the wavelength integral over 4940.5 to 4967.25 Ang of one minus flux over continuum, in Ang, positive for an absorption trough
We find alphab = -0.1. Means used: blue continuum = 71.9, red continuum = 76.8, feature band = 73.7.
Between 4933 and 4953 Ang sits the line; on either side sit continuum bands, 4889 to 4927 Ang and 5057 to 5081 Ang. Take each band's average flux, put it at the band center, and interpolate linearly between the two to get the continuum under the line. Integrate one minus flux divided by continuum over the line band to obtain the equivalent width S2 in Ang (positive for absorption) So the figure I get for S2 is -0.7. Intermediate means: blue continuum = 70.8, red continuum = 76.9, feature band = 74.8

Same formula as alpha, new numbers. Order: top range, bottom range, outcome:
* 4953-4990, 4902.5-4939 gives 1.10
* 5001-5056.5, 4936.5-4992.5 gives 1.05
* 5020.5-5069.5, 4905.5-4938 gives 1.16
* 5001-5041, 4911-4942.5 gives 1.10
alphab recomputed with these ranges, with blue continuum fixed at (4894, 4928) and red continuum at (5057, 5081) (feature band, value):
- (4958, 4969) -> -0.3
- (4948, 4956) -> 0.1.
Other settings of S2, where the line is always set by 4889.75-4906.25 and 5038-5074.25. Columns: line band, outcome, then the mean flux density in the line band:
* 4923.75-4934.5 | 0.76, 67.6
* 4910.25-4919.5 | -0.26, 74.3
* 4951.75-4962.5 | 0.16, 72.8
